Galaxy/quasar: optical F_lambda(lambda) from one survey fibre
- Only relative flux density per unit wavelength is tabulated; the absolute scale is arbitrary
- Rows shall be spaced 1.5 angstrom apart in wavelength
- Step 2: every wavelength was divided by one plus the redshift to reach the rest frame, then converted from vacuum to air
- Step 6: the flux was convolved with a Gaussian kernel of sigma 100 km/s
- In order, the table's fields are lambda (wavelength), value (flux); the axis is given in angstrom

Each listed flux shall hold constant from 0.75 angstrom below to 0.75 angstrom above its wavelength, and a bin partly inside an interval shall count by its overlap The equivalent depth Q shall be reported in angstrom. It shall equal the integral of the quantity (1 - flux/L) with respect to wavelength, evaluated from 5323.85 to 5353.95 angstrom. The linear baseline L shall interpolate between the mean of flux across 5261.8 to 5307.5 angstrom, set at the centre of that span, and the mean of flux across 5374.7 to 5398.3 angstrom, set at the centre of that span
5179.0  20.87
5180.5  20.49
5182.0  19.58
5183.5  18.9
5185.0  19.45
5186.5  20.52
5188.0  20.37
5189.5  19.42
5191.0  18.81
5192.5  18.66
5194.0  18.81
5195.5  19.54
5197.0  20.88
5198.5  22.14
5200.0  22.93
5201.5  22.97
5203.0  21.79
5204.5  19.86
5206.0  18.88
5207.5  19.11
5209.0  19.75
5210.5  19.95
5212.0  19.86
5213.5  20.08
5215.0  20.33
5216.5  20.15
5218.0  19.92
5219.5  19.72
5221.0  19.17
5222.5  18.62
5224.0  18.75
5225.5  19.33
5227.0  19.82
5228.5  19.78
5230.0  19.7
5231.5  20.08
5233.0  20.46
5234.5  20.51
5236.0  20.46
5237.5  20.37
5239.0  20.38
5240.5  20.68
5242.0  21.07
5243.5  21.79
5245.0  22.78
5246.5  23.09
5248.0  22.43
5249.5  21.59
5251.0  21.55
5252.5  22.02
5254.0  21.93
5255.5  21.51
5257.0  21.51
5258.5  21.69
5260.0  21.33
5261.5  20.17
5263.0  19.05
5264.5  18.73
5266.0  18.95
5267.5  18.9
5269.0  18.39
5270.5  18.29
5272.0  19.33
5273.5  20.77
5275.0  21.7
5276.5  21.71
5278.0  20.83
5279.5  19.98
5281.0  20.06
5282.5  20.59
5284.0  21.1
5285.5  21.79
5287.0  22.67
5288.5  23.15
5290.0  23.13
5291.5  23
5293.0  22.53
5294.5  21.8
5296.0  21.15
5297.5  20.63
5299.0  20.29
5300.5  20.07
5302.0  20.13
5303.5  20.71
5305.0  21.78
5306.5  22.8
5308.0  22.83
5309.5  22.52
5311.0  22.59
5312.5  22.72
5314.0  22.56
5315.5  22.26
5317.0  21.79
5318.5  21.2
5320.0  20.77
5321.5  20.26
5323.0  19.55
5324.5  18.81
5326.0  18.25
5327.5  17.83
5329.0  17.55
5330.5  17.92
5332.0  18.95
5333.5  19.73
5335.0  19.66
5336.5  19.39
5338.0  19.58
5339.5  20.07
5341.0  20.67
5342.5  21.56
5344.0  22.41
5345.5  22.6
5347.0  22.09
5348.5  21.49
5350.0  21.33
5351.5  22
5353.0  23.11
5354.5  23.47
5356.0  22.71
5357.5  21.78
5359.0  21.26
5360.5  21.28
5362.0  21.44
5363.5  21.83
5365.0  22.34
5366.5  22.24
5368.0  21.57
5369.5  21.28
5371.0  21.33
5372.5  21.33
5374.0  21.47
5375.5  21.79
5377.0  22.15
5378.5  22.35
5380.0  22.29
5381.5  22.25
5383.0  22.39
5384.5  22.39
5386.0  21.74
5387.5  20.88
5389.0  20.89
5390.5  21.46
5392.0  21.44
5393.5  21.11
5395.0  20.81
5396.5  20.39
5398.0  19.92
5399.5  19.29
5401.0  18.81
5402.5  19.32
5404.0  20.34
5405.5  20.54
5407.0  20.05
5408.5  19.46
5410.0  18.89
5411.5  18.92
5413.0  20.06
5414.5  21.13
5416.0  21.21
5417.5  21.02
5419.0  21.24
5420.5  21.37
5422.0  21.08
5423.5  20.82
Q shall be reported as 1.3 angstrom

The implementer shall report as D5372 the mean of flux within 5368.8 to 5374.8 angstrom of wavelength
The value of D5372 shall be 21.4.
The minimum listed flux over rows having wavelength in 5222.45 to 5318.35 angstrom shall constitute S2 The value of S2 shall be 18.29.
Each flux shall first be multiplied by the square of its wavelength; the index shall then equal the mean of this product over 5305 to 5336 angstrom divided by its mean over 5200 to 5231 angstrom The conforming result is 1.1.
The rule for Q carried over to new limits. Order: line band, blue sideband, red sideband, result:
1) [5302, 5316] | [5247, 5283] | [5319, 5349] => -1.4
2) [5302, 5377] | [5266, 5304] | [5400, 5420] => -2.3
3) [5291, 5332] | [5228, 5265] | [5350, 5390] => 1.2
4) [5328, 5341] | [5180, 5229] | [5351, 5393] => 1.4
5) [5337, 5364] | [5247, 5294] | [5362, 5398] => -0.3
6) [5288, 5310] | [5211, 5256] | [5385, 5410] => -1.3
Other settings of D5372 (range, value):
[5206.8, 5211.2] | 19.6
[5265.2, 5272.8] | 18.8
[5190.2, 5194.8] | 18.8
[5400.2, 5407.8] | 19.8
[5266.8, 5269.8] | 18.6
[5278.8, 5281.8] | 20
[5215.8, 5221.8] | 19.7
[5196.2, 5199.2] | 21.5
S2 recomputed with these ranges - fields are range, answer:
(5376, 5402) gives 18.81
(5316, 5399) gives 17.55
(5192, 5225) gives 18.62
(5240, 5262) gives 20.17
